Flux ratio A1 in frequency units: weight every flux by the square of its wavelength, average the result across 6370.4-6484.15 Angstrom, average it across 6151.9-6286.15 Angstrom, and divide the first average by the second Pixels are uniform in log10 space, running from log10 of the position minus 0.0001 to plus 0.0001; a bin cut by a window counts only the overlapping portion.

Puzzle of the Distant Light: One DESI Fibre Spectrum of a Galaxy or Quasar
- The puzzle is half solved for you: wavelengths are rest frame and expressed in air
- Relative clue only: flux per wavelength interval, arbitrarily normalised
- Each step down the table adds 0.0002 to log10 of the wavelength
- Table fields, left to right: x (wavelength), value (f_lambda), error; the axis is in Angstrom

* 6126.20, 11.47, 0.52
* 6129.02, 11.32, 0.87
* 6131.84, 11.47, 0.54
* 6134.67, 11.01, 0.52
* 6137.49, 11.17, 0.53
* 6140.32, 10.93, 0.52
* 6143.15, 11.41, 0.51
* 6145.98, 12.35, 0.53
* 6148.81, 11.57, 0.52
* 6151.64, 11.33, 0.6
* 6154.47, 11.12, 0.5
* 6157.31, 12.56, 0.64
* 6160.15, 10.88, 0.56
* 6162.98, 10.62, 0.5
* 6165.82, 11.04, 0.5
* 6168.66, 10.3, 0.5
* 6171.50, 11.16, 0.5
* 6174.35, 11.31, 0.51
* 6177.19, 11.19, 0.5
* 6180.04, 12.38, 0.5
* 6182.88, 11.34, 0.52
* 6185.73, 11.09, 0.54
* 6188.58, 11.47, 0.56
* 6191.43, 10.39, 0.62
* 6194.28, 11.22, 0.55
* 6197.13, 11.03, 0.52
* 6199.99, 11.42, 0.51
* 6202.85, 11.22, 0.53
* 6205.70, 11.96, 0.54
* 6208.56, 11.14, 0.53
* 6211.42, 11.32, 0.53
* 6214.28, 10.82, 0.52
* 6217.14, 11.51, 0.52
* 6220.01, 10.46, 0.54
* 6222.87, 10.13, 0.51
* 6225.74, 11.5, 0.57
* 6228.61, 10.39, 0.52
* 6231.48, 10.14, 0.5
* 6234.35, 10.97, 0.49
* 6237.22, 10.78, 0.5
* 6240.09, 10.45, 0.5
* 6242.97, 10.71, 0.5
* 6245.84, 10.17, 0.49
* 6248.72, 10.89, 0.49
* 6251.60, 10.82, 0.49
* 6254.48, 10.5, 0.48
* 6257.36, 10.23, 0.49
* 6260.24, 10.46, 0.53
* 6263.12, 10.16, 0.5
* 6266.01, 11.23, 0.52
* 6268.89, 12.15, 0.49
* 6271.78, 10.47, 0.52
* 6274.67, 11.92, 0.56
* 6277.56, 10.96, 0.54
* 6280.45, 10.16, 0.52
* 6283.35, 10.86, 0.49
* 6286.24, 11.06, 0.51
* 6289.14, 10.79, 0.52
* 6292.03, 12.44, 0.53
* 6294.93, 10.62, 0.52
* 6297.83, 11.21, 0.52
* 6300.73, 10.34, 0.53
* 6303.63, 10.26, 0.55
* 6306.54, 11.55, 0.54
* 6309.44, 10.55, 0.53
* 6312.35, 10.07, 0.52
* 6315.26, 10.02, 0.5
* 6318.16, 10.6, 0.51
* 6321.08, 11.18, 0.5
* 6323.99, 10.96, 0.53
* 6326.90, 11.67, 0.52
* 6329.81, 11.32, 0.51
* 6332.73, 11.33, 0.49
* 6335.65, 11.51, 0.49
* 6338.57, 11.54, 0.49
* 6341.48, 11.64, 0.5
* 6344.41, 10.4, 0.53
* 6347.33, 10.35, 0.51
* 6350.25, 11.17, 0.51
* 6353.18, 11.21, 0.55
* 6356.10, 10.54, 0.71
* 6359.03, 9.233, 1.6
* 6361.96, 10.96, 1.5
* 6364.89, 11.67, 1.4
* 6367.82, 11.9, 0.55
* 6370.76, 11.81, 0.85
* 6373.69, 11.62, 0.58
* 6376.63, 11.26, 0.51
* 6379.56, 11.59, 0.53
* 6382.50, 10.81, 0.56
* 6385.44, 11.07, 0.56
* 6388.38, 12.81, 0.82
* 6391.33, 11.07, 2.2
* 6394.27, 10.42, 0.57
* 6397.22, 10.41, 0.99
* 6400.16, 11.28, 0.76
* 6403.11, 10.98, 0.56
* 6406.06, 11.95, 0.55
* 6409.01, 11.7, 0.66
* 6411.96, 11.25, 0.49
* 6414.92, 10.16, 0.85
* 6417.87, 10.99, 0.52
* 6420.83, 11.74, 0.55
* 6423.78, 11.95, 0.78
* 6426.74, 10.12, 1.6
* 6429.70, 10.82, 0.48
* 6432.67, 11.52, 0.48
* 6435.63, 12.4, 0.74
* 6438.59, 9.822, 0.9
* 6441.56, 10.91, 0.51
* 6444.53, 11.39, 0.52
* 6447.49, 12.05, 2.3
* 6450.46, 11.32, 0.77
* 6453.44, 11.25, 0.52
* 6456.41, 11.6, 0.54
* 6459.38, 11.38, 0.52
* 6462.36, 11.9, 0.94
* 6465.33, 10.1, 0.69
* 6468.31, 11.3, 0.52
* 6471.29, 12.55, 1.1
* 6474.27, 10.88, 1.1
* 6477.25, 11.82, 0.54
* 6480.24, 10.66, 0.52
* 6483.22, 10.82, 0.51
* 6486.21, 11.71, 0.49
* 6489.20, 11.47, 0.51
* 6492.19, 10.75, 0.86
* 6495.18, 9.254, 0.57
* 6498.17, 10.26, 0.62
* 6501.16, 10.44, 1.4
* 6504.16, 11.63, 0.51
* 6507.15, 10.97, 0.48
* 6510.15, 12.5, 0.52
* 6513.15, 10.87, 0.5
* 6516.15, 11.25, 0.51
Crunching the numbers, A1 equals 1.1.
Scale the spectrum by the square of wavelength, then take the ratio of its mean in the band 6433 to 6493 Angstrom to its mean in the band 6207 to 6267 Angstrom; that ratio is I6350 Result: 1.14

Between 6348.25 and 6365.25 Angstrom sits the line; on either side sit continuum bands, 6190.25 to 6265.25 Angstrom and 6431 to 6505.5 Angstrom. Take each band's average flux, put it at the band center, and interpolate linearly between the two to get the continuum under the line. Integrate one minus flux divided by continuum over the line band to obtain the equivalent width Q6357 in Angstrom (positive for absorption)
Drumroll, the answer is 0.4 Angstrom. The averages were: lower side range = 10.8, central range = 10.7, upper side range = 11.2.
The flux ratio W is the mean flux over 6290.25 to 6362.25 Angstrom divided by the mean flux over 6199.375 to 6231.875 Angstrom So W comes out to 1.0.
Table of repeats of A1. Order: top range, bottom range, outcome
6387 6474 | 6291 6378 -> 1.05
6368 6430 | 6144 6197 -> 1.07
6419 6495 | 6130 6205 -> 1.09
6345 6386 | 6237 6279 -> 1.06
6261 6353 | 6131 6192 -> 1.02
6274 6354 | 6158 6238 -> 1.03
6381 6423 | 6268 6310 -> 1.05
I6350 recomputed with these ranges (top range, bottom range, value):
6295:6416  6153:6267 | 1.06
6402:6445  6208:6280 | 1.10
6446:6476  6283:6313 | 1.10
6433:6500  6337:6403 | 1.03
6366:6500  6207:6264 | 1.12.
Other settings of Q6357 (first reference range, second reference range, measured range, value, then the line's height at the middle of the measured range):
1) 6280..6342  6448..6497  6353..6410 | -0.7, 11.1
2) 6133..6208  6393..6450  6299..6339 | 1.1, 11.2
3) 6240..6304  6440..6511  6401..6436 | -0.5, 11.1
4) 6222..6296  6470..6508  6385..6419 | -0.8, 10.9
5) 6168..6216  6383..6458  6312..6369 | 1.3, 11.2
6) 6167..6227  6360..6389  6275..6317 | 2.0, 11.3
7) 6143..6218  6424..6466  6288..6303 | 0.3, 11.3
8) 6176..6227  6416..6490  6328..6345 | -0.1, 11.2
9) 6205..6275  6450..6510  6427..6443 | 0.1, 11.1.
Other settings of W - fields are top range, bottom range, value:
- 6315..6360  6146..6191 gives 0.97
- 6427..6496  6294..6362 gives 1.03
